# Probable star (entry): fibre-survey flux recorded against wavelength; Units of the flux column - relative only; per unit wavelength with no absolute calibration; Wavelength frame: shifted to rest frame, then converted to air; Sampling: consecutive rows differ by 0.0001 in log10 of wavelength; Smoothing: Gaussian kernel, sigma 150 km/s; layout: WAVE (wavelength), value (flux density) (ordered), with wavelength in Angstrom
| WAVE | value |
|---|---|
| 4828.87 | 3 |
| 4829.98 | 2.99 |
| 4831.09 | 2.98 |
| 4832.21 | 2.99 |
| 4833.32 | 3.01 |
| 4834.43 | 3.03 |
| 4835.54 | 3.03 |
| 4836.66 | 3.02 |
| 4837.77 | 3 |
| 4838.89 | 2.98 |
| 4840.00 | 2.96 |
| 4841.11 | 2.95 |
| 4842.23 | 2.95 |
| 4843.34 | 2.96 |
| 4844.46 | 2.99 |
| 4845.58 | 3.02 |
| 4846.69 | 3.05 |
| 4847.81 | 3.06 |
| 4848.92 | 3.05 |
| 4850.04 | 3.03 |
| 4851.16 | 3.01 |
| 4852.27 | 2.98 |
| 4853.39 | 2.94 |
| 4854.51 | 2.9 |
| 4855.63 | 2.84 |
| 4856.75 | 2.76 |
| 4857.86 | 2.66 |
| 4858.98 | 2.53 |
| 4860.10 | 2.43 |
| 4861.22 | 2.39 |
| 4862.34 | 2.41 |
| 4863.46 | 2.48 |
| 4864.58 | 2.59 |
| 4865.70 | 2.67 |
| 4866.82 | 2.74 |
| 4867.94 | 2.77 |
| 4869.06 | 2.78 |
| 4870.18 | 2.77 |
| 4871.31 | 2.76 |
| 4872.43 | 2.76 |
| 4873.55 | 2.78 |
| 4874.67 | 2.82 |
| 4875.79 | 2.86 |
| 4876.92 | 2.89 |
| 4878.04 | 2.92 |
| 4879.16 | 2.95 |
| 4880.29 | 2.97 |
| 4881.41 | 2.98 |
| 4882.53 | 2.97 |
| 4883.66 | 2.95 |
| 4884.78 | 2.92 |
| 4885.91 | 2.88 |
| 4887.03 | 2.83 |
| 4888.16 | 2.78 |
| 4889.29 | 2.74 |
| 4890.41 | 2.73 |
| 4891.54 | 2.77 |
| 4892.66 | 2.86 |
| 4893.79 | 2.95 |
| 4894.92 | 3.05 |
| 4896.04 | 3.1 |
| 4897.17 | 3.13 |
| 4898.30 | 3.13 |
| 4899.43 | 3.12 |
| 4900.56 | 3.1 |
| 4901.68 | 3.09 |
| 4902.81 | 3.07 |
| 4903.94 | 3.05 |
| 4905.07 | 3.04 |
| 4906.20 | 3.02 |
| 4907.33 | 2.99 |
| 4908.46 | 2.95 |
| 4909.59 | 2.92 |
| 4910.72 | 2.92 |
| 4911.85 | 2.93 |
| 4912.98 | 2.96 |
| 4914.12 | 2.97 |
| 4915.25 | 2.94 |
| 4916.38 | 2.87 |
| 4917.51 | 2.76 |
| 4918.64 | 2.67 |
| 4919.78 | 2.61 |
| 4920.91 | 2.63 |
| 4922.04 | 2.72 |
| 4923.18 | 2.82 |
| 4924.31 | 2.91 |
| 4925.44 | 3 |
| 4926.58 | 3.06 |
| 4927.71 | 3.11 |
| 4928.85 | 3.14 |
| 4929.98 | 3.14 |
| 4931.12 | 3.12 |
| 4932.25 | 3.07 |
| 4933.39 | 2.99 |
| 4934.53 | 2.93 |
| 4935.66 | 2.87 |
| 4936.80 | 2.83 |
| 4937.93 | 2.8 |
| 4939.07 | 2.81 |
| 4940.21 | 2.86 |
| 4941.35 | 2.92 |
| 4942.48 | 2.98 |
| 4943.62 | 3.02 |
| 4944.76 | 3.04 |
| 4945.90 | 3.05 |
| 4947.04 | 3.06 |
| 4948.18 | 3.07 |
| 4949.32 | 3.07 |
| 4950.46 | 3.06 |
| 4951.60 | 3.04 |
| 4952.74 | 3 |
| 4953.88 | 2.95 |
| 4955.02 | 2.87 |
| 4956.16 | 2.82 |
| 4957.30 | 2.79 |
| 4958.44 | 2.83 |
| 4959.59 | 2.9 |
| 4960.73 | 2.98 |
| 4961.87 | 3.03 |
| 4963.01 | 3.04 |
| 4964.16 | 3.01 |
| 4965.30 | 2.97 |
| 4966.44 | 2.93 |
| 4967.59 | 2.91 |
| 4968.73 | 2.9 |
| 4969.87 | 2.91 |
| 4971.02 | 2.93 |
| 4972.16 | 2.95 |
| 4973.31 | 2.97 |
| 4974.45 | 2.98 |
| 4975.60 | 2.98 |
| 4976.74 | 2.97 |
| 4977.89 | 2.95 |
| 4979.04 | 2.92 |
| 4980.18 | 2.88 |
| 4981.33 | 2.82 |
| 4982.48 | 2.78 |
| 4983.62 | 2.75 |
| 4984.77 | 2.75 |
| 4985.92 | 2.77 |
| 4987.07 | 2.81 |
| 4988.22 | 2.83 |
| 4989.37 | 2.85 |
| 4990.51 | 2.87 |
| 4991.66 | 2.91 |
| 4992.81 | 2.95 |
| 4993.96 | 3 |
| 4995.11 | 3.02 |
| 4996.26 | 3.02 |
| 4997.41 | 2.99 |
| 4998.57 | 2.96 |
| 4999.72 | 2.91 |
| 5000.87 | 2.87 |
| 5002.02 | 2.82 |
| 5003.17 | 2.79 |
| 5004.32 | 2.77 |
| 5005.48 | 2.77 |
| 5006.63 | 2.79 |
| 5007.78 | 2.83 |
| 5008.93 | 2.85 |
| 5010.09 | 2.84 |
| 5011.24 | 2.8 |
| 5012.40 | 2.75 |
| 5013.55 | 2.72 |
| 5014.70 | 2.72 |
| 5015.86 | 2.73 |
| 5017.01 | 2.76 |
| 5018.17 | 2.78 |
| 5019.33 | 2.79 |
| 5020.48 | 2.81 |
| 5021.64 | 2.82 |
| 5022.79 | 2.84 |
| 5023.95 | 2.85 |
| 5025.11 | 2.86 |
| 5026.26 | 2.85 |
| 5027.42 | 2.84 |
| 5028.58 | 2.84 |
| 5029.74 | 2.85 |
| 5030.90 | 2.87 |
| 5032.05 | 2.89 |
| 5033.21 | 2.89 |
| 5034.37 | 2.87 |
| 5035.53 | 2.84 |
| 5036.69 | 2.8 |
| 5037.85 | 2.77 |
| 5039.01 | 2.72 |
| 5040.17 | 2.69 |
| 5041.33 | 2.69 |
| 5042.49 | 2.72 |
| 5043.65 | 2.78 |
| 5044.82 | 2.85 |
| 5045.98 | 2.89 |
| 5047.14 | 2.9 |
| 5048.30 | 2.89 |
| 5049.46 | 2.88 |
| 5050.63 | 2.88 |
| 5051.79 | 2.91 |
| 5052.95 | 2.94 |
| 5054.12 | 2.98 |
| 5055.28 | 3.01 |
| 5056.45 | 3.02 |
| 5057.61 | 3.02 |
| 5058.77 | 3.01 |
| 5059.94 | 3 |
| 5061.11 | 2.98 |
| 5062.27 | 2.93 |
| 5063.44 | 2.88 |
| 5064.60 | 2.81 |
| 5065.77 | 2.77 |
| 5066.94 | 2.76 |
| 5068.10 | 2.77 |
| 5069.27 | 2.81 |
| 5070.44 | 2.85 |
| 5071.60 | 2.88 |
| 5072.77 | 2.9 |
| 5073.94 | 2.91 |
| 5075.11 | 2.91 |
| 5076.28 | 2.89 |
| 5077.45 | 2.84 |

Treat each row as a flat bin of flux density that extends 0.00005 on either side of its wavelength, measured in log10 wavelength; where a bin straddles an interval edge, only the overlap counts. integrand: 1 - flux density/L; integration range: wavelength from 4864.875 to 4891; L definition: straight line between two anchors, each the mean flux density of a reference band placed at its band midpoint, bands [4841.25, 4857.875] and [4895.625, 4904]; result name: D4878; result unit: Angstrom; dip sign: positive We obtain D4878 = 1.8 Angstrom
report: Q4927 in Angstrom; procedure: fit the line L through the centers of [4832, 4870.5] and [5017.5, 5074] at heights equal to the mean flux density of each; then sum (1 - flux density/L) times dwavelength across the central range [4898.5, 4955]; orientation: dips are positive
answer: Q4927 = -2.1 Angstrom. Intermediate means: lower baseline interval 2.85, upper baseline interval 2.86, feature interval 2.96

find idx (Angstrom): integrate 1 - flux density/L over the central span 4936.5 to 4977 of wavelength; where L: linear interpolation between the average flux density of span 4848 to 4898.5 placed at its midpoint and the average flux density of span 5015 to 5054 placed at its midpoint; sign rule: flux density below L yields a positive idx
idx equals -1.78 Angstrom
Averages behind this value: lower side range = 2.83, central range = 2.95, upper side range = 2.83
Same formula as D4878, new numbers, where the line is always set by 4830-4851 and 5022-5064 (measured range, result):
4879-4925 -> 0.7 Angstrom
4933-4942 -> 0.2 Angstrom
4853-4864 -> 1.3 Angstrom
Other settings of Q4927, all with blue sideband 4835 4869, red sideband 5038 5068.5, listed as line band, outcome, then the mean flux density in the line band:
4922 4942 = -0.7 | 2.96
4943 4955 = -0.7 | 3.03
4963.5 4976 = -0.4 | 2.95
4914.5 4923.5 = 0.3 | 2.76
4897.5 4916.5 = -1.1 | 3.01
